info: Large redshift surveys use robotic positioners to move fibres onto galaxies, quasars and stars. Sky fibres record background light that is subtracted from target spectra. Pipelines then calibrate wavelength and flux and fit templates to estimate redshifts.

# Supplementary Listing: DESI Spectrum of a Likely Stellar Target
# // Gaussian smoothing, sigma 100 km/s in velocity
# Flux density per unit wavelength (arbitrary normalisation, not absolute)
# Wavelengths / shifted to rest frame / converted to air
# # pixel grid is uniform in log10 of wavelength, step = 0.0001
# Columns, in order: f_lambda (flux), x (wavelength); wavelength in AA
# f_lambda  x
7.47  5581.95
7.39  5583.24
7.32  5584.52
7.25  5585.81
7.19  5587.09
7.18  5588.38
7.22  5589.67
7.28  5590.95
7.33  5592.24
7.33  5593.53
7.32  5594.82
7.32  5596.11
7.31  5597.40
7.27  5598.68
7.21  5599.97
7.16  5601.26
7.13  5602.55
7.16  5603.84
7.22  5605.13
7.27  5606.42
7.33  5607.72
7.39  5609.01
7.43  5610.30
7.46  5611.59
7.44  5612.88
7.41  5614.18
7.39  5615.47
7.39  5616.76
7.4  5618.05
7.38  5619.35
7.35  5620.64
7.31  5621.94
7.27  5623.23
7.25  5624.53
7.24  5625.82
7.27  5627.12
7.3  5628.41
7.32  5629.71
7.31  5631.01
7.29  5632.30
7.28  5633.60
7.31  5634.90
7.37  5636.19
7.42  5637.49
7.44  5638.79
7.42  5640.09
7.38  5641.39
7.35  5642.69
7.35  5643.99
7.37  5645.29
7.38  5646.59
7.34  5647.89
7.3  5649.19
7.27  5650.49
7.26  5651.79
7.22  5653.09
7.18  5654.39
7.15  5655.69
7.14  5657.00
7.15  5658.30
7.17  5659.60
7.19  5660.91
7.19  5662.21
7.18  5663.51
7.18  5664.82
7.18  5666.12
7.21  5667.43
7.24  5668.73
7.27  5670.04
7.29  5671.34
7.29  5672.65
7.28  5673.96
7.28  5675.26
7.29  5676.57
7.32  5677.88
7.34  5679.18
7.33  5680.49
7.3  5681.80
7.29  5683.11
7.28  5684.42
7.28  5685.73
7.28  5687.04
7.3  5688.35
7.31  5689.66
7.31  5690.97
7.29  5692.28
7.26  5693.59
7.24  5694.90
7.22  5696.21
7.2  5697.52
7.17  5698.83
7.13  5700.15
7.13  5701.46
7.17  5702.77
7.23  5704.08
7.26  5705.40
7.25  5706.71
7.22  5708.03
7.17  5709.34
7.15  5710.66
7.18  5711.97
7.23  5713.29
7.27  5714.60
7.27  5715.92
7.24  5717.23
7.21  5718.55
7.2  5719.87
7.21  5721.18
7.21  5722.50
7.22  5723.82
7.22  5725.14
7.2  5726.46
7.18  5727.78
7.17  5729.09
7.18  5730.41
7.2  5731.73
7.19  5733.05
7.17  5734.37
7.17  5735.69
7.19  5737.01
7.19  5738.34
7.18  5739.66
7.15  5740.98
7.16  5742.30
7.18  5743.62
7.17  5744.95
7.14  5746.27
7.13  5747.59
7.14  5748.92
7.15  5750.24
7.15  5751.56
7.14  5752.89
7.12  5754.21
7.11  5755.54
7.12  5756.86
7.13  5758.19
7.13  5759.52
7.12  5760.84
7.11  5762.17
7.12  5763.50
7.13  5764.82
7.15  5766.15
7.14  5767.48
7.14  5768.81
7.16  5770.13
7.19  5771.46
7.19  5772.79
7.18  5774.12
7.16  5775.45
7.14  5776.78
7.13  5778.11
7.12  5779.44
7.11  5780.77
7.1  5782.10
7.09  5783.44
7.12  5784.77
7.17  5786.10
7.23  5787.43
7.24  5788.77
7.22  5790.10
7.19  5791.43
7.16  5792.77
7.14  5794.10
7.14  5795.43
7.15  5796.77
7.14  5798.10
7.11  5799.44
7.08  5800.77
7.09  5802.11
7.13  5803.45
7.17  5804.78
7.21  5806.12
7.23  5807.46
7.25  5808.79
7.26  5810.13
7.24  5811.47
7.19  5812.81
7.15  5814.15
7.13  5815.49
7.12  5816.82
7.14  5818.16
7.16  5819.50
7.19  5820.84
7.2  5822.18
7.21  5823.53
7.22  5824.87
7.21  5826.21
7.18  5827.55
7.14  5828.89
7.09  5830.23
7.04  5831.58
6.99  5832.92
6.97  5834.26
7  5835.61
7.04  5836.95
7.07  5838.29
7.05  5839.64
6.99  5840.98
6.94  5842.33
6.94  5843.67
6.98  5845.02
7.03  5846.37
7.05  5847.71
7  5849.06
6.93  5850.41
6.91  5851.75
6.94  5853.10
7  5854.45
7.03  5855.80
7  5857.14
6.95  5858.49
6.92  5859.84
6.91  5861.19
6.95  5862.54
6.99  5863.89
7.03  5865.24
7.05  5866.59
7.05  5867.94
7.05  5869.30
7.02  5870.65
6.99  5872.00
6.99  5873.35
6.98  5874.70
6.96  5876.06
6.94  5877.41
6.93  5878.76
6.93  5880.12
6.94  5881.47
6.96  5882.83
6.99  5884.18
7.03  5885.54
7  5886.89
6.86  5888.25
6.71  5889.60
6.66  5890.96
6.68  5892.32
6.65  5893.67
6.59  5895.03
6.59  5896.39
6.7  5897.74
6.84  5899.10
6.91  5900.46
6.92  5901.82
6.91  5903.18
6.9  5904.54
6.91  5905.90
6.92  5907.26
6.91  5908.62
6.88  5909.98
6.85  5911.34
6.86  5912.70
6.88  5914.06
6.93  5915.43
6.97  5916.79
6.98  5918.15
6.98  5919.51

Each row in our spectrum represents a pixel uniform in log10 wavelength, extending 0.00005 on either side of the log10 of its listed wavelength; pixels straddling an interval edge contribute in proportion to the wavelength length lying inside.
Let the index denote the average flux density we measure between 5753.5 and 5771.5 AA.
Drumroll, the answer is 7.13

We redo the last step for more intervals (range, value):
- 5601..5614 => 7.3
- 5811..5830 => 7.18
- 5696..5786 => 7.17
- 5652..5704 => 7.24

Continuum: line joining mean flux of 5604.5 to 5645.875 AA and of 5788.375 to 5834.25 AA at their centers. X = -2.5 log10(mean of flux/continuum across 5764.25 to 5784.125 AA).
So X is 0.01 mag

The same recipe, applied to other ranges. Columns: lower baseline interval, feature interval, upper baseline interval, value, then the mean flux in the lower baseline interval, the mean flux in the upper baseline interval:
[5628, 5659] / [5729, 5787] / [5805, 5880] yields 0.00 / 7.3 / 7.06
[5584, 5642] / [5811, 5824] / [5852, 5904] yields -0.03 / 7.31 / 6.91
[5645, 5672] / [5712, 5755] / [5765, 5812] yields 0.00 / 7.23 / 7.16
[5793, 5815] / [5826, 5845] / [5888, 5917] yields 0.00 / 7.17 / 6.82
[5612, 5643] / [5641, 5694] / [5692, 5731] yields 0.00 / 7.35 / 7.21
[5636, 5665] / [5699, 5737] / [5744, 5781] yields 0.00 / 7.28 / 7.14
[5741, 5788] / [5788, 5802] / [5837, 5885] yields -0.01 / 7.14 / 6.98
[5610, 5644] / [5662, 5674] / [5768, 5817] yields 0.01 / 7.35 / 7.16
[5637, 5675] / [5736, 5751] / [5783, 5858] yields 0.00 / 7.27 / 7.11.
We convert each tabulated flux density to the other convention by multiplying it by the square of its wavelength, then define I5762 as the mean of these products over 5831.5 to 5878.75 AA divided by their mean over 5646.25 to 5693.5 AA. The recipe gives 1.03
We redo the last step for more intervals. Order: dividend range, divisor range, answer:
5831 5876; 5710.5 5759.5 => 1.01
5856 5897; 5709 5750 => 1.01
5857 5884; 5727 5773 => 1.02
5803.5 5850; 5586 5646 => 1.05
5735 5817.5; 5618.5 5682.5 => 1.03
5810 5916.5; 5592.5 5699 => 1.03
